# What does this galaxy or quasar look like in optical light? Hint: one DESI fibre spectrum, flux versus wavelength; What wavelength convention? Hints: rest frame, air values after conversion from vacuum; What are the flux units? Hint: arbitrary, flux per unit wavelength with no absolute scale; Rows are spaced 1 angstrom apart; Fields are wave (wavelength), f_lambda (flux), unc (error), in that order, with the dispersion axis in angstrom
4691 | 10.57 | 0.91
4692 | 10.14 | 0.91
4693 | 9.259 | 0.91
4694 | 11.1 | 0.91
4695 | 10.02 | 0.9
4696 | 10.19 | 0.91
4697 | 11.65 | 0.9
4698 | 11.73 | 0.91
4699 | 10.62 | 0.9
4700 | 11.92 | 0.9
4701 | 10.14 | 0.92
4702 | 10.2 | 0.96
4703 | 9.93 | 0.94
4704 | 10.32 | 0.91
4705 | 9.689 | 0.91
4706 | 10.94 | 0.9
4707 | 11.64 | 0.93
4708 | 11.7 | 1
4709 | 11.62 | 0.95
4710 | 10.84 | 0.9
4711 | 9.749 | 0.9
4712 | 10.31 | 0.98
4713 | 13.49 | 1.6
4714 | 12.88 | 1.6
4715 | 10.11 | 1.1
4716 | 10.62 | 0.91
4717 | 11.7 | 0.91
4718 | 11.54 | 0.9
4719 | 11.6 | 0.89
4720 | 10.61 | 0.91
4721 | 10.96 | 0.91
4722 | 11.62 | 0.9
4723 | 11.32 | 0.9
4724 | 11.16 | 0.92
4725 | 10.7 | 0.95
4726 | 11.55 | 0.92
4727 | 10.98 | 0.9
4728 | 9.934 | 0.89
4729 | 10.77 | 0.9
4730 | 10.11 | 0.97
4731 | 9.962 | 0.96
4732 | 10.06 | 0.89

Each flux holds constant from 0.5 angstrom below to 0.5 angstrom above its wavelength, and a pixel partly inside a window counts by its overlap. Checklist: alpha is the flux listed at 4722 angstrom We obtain 11.62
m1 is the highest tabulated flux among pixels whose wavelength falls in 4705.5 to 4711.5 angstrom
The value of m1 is 11.7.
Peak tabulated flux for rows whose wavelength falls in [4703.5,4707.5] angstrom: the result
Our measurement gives 11.64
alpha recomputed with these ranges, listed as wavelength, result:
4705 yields 9.689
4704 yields 10.32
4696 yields 10.19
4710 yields 10.84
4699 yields 10.62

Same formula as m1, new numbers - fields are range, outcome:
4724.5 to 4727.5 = 11.55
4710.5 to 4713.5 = 13.49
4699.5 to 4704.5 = 11.92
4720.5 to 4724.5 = 11.62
